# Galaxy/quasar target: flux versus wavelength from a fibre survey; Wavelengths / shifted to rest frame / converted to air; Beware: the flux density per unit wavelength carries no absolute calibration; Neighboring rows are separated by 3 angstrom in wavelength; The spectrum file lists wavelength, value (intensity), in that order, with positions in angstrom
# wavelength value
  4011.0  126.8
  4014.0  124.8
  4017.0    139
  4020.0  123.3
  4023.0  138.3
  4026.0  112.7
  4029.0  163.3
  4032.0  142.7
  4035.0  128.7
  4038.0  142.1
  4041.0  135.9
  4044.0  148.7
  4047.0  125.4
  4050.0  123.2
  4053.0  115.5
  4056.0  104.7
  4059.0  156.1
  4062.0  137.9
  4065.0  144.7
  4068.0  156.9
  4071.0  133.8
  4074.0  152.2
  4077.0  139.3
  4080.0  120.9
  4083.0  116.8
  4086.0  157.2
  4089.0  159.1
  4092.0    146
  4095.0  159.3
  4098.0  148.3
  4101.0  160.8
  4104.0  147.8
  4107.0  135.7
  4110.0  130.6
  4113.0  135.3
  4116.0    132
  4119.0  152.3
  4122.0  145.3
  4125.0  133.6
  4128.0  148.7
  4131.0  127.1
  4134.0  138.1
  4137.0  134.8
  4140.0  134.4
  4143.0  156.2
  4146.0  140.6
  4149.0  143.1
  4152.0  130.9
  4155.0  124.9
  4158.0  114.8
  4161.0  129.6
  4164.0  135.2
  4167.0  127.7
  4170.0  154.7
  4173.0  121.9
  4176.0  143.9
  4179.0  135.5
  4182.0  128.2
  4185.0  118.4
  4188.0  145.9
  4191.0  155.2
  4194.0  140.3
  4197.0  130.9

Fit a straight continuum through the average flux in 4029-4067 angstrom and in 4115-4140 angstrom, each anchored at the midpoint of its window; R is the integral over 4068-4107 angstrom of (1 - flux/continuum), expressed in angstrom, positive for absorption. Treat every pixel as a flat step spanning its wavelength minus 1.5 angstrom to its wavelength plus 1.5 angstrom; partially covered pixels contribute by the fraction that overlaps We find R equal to -2.3 angstrom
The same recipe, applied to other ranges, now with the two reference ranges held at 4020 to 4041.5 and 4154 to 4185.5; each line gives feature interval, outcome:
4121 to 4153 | -1.72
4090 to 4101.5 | -1.65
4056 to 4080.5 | -1.11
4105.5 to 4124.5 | -0.72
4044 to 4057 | 1.40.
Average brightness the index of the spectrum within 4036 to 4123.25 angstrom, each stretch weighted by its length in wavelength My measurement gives 140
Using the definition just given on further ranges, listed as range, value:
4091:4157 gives 141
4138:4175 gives 135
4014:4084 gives 135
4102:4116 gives 138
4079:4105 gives 147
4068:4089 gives 140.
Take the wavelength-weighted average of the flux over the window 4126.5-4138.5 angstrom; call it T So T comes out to 137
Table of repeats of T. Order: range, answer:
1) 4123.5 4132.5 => 136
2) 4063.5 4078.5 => 145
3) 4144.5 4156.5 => 135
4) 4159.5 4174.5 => 134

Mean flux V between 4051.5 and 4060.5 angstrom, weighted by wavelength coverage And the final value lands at 125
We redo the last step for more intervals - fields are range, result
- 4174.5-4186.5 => 132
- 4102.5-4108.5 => 142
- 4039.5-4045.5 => 142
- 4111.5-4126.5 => 140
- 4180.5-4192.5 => 137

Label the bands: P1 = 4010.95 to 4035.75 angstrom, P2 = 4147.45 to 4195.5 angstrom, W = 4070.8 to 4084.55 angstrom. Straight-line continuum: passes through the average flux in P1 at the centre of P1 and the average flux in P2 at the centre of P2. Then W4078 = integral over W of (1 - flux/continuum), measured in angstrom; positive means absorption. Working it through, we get 0.1 angstrom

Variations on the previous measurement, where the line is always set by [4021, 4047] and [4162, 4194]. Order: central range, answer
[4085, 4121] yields -2.5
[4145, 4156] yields 0.2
